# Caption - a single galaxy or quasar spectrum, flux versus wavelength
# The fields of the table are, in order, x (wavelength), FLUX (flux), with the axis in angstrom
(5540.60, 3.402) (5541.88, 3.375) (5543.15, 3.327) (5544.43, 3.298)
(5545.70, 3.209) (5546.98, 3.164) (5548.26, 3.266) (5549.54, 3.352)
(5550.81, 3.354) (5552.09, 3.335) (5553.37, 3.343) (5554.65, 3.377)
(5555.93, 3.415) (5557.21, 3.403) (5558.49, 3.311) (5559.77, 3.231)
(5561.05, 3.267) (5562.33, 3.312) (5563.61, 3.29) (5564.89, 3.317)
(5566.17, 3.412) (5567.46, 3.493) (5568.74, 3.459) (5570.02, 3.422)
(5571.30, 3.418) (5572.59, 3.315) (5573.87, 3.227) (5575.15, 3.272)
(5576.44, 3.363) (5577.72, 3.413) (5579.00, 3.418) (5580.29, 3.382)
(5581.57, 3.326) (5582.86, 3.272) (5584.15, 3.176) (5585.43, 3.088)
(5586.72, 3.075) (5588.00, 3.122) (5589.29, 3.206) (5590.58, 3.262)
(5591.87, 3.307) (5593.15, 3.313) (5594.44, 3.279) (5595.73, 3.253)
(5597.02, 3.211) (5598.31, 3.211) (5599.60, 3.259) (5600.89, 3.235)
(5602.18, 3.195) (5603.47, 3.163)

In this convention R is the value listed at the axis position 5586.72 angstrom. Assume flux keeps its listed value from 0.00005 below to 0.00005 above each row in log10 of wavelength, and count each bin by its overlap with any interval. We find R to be 3.075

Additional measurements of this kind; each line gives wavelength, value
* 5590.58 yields 3.262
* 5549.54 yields 3.352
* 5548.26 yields 3.266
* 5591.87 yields 3.307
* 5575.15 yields 3.272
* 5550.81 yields 3.354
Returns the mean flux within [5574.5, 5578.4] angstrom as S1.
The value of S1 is 3.35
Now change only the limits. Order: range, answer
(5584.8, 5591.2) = 3.15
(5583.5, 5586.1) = 3.13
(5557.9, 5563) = 3.28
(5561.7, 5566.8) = 3.34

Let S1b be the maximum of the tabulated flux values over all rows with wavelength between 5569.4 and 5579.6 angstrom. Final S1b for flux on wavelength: 3.422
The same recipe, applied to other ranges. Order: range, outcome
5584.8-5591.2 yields 3.262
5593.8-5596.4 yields 3.279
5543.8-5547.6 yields 3.298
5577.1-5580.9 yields 3.418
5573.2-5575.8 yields 3.272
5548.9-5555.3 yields 3.377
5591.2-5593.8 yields 3.313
